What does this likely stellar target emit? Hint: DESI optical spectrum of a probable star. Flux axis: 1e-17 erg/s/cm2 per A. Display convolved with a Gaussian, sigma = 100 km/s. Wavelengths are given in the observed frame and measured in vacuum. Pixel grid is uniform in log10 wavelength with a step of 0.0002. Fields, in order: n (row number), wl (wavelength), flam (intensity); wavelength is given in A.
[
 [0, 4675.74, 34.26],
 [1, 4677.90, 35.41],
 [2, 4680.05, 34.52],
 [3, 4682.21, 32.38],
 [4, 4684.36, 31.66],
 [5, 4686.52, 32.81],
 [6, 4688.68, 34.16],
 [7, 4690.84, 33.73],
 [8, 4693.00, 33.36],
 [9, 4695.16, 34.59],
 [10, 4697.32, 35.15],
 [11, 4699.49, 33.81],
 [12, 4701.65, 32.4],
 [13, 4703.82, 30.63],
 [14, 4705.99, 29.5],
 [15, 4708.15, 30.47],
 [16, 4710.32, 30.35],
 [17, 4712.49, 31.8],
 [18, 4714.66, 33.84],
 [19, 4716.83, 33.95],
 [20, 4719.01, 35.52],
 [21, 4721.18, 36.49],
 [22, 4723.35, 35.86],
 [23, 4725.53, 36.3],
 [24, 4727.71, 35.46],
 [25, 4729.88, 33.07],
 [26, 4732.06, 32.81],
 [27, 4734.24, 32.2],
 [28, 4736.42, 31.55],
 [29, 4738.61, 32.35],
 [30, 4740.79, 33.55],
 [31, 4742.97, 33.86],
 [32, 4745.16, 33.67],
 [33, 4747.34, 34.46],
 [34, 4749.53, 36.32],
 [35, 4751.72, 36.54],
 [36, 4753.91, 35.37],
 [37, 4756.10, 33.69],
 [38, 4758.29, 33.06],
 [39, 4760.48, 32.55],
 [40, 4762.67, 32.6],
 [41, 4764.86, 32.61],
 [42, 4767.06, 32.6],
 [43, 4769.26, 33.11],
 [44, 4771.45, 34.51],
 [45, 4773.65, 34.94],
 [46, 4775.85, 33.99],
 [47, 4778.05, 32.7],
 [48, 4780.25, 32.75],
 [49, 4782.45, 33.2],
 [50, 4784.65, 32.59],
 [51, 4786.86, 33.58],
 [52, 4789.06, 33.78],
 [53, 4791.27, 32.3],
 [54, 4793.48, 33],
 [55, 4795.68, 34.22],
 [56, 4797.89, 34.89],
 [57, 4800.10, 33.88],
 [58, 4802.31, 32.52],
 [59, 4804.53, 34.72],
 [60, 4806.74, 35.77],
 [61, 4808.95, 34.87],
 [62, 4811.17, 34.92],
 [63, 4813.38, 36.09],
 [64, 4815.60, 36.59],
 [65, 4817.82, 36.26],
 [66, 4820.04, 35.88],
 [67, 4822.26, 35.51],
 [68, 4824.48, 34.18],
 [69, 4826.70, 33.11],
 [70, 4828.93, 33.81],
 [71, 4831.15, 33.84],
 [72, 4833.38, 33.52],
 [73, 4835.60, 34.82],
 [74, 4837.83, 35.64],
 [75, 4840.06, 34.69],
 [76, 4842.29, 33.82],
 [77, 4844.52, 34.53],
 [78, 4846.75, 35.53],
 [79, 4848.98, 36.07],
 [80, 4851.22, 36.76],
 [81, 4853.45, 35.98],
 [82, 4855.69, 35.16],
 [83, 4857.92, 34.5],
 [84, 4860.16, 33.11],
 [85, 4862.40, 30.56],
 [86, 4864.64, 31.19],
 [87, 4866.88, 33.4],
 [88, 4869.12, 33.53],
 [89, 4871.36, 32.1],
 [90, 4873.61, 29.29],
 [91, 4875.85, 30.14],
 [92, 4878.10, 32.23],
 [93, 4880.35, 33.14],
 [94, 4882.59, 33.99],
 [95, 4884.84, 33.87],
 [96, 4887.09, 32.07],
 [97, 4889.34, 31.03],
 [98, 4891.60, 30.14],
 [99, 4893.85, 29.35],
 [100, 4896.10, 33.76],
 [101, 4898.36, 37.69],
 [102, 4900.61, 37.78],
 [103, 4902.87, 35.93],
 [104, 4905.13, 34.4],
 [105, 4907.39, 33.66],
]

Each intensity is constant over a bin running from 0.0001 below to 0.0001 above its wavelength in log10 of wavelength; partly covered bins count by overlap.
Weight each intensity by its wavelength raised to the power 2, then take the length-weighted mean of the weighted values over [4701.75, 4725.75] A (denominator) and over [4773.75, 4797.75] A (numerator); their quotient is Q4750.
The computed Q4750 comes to 1.04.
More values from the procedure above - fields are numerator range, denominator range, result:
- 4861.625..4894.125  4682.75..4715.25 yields 1.05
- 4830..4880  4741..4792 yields 1.04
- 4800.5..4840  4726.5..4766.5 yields 1.07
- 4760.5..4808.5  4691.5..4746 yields 1.04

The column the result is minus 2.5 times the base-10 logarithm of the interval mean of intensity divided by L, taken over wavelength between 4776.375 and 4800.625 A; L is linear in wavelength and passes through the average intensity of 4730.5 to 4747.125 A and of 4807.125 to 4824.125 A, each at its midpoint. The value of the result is 0.043 mag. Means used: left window 32.9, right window 35.7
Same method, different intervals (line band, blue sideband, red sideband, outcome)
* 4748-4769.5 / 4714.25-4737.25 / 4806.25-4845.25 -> 0.02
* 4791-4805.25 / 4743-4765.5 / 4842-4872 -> 0.01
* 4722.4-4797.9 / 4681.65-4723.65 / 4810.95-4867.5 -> 0.00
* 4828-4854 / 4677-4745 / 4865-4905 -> -0.06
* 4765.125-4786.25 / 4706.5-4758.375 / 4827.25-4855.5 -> 0.03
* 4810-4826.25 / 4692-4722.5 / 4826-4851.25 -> -0.04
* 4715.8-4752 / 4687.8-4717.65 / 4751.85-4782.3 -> -0.04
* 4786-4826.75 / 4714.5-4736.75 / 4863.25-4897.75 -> -0.05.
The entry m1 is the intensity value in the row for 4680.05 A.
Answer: 34.52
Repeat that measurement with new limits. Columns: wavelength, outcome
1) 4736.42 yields 31.55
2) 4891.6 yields 30.14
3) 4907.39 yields 33.66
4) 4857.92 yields 34.5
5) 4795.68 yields 34.22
